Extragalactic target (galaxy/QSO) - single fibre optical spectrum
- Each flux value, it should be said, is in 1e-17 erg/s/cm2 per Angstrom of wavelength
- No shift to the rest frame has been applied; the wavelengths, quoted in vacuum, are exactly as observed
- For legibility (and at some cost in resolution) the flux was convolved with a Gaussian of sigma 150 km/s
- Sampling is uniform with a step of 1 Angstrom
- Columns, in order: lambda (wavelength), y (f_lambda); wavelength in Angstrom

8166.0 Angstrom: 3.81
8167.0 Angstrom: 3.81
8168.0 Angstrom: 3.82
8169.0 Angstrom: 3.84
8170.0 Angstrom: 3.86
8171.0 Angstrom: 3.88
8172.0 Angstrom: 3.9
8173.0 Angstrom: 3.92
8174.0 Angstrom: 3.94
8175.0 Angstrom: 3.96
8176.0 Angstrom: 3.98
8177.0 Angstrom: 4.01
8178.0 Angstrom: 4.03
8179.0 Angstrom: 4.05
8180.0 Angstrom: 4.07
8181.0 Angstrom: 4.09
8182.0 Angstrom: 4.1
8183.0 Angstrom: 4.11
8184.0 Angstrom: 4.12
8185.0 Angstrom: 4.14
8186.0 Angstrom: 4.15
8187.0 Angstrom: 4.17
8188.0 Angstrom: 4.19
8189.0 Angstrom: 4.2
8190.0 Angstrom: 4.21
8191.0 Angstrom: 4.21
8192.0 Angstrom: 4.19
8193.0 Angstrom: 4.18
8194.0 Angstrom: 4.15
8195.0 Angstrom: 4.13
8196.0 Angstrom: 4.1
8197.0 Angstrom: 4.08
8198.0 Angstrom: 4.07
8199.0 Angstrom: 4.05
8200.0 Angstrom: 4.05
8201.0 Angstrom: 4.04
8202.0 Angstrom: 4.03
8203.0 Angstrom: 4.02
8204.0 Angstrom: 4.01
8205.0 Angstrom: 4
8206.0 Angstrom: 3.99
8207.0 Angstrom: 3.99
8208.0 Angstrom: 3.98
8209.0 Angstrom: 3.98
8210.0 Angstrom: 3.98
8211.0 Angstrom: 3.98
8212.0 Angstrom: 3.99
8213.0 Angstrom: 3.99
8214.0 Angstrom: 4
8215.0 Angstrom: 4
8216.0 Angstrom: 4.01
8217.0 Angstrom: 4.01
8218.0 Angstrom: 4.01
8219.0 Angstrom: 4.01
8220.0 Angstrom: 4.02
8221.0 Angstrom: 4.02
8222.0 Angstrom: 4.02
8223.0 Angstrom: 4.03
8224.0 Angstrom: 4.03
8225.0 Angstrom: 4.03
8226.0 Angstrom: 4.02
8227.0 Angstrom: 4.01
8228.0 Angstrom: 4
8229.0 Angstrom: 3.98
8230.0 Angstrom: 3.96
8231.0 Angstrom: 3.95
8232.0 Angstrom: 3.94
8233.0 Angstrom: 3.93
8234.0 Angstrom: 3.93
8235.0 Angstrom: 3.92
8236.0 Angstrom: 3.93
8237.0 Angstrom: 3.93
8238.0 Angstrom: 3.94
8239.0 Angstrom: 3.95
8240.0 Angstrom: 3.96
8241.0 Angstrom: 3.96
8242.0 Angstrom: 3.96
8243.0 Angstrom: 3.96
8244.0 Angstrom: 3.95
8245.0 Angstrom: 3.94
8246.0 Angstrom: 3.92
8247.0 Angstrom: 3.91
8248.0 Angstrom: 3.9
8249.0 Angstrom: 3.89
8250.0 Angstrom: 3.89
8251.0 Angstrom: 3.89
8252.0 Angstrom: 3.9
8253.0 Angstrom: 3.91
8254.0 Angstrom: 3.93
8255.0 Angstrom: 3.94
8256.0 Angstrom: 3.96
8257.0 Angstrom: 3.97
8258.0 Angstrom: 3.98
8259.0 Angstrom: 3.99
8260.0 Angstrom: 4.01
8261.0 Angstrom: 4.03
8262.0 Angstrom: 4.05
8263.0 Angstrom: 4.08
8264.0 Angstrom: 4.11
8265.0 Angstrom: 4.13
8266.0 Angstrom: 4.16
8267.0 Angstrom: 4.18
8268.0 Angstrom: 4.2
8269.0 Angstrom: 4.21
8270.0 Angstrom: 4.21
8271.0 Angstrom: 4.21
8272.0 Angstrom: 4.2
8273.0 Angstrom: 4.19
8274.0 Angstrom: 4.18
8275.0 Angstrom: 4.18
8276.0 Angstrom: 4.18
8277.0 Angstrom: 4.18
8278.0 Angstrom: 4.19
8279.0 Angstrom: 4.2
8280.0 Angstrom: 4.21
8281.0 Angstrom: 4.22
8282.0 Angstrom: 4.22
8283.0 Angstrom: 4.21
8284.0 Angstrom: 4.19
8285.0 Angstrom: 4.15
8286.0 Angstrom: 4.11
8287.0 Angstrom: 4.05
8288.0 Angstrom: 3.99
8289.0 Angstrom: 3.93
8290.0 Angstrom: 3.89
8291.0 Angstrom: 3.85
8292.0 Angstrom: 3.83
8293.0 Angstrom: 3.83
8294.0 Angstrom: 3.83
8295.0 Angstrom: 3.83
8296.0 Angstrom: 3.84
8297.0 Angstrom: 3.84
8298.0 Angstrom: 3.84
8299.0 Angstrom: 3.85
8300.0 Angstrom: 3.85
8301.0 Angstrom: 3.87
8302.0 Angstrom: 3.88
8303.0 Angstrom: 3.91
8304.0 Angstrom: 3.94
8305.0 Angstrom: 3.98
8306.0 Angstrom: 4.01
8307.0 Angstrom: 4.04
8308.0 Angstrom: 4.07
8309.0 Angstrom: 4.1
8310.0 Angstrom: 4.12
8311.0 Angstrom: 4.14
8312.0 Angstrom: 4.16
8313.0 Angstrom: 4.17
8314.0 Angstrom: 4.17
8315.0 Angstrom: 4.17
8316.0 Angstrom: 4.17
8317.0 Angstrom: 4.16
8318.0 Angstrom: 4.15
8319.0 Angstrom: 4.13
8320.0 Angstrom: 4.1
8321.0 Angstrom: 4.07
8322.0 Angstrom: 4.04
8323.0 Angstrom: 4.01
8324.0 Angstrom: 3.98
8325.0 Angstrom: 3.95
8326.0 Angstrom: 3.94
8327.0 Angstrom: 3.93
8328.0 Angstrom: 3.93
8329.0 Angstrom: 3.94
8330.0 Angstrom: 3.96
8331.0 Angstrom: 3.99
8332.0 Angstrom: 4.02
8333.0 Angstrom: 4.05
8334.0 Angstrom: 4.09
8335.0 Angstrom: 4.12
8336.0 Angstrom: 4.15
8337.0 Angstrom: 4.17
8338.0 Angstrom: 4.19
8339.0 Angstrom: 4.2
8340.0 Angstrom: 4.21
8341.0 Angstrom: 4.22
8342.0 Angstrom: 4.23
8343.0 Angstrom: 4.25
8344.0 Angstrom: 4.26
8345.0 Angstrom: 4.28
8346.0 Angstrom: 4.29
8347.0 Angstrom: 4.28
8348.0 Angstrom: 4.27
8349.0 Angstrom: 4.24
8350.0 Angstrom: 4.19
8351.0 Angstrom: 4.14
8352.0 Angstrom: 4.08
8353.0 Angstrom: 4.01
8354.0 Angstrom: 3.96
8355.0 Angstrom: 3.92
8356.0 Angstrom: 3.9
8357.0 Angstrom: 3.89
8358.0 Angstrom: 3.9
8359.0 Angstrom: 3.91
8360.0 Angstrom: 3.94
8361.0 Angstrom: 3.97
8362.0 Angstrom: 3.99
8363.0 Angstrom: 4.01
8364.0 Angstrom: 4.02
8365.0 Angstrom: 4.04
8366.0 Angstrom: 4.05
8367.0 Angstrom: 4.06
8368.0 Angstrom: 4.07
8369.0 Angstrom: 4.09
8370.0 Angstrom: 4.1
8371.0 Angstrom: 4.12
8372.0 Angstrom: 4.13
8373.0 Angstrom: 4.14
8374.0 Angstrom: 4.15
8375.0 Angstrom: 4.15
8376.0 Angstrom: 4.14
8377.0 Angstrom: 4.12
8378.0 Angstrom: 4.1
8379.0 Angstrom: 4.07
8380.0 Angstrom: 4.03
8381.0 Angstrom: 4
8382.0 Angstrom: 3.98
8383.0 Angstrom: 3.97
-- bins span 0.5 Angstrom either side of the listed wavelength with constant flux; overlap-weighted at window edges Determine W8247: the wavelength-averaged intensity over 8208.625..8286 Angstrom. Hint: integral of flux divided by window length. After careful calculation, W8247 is 4.03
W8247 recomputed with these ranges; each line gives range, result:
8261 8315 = 4.06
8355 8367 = 3.97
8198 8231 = 4.01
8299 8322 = 4.06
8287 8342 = 4.02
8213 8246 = 3.98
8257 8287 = 4.15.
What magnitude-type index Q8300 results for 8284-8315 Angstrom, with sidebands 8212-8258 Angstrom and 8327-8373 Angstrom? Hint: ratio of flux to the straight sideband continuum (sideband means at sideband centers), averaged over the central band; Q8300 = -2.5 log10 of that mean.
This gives 0.01 mag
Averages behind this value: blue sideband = 3.96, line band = 3.98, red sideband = 4.08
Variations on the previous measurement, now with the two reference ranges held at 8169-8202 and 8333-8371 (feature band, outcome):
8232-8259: 0.04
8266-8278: -0.03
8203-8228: 0.02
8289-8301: 0.07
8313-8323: -0.01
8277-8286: -0.03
